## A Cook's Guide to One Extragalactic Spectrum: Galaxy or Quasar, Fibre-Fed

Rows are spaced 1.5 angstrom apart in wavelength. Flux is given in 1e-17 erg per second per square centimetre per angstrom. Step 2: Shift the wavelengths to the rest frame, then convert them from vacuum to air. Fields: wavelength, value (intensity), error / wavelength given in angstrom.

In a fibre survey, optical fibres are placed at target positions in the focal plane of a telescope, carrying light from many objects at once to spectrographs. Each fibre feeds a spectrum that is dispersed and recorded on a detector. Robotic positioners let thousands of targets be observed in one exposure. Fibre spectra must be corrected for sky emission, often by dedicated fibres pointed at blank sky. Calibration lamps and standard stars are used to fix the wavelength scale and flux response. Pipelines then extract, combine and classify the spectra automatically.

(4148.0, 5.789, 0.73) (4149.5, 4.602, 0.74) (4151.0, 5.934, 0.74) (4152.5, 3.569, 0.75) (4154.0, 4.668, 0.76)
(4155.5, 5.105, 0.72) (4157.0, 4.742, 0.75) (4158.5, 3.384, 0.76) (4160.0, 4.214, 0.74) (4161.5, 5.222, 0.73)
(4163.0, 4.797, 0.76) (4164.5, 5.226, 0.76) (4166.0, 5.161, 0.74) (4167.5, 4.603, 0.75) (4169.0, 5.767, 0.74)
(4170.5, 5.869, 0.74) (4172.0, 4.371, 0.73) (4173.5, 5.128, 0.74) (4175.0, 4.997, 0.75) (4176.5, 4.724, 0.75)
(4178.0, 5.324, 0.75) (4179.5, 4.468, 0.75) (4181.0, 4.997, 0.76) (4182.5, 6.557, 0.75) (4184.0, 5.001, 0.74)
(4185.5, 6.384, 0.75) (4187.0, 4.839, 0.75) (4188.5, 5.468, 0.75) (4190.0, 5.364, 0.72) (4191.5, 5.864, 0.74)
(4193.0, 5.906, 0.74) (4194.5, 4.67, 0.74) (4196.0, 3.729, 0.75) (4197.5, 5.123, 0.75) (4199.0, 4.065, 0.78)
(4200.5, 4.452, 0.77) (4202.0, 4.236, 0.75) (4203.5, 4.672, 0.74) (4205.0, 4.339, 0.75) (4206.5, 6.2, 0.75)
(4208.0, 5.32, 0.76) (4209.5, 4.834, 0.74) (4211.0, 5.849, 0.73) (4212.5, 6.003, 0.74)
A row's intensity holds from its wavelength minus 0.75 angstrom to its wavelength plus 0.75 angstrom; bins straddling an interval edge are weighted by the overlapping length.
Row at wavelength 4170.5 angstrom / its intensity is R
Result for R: 5.869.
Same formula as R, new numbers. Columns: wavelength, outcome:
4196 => 3.729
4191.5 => 5.864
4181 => 4.997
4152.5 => 3.569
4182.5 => 6.557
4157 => 4.742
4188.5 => 5.468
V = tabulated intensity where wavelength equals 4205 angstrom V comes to 4.339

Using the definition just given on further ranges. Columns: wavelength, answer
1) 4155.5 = 5.105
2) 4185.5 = 6.384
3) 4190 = 5.364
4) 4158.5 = 3.384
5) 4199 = 4.065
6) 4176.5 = 4.724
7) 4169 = 5.767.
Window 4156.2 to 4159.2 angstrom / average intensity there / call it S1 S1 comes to 4.09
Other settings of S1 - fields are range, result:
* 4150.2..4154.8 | 4.73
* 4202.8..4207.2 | 5.06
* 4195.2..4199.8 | 4.31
